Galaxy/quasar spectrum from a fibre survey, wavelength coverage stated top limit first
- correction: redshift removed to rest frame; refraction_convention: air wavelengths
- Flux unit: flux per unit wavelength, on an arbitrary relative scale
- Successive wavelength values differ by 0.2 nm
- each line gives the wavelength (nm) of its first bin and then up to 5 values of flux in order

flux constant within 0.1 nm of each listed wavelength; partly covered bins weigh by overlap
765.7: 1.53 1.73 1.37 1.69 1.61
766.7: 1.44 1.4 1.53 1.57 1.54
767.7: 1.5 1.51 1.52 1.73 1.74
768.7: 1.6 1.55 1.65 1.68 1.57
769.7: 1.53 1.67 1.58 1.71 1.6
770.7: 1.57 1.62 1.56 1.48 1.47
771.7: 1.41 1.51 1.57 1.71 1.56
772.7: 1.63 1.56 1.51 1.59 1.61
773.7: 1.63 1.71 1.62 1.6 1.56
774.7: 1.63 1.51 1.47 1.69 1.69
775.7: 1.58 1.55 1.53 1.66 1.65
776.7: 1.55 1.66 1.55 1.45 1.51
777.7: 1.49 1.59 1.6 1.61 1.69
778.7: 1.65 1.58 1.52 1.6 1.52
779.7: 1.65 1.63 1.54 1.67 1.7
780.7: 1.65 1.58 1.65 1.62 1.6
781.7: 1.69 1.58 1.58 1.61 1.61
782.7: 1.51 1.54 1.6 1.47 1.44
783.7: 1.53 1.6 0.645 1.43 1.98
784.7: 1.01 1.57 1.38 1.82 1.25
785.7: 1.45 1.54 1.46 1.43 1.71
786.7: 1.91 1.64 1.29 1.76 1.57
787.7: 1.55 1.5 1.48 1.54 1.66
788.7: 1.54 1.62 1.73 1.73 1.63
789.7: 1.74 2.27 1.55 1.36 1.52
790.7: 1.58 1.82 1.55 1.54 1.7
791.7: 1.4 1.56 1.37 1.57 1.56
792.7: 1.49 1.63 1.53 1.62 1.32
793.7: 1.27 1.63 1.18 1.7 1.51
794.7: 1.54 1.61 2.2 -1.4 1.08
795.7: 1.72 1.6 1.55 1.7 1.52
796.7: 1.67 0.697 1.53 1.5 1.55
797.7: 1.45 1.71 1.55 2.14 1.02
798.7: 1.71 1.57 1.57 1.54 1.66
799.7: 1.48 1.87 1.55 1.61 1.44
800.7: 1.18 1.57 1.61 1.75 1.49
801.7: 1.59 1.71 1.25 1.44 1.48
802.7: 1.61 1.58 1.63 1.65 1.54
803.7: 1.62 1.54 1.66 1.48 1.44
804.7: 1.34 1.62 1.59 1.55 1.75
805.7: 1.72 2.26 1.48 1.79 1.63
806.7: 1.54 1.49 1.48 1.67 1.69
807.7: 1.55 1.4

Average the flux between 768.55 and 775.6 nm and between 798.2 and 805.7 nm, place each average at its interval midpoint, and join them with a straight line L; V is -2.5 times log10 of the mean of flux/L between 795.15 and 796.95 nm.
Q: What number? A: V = 0.32 mag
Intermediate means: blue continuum 1.59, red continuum 1.57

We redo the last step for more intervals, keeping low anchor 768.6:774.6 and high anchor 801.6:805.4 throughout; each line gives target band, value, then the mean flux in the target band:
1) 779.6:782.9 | -0.03 mag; 1.61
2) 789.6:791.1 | -0.08 mag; 1.68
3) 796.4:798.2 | 0.06 mag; 1.46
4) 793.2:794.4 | 0.07 mag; 1.45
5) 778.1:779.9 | -0.02 mag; 1.6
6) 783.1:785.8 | 0.10 mag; 1.44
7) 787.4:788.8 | 0.01 mag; 1.55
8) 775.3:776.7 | -0.02 mag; 1.61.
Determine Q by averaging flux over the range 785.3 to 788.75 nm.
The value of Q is 1.55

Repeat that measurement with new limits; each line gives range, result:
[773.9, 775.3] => 1.58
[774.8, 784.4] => 1.56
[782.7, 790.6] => 1.55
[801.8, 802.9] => 1.51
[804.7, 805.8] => 1.62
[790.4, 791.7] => 1.6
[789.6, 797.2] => 1.47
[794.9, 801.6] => 1.47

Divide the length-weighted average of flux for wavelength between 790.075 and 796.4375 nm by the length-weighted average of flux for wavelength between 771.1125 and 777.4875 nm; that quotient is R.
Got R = 0.92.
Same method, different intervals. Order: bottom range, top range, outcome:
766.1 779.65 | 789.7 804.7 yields 0.96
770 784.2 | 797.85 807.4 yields 1.01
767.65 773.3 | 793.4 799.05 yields 0.90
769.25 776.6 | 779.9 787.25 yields 0.97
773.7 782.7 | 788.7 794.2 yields 0.98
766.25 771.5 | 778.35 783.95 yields 1.01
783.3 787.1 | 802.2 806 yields 1.08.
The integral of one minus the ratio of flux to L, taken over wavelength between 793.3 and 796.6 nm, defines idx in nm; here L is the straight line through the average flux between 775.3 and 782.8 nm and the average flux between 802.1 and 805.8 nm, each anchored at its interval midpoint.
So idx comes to 0.44 nm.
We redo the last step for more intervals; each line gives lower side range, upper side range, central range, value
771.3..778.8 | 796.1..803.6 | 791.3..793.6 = 0.047 nm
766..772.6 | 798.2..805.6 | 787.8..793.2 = -0.118 nm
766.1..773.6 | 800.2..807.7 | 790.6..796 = 0.471 nm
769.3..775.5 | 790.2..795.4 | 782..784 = -0.054 nm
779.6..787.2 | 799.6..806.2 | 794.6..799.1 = 0.415 nm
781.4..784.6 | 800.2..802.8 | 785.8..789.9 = -0.253 nm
